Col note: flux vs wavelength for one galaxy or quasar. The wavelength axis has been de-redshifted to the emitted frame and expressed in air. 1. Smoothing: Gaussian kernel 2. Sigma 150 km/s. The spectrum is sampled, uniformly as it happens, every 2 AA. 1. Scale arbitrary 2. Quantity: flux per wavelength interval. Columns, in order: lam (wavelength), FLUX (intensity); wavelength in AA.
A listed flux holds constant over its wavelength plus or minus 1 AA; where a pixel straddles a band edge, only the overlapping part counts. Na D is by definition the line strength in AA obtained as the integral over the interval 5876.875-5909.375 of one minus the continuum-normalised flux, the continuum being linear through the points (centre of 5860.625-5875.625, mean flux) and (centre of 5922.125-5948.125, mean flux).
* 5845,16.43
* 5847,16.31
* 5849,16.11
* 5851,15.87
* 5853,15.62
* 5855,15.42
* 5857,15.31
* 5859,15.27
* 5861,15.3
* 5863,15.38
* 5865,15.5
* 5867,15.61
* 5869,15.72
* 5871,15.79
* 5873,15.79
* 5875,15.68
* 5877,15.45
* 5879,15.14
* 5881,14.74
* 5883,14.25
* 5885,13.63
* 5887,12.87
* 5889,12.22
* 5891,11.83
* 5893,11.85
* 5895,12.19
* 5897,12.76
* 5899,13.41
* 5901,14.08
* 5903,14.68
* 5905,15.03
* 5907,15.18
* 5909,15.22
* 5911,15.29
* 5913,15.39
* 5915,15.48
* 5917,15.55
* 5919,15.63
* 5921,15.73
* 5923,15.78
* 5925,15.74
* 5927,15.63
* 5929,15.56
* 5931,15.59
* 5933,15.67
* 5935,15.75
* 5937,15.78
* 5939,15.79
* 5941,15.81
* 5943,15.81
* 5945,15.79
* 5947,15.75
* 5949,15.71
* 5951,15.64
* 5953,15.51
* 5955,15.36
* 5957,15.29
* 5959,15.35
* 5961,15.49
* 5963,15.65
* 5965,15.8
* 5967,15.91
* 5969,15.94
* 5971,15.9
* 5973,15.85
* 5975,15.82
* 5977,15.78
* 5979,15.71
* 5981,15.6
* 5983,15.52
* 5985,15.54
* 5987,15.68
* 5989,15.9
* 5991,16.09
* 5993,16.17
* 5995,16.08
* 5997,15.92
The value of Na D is 4.0 AA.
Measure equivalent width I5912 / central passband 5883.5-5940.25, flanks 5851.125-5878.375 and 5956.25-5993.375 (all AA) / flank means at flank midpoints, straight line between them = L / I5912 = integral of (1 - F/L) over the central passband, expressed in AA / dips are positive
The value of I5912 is 3.63 AA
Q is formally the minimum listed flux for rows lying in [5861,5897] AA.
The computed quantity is 11.83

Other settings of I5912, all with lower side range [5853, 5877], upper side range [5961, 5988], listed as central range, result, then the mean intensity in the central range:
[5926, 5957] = 0.02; 15.7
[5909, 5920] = 0.12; 15.4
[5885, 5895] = 2.08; 12.3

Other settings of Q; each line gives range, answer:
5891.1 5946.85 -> 11.85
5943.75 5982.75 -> 15.29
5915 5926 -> 15.48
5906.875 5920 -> 15.18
